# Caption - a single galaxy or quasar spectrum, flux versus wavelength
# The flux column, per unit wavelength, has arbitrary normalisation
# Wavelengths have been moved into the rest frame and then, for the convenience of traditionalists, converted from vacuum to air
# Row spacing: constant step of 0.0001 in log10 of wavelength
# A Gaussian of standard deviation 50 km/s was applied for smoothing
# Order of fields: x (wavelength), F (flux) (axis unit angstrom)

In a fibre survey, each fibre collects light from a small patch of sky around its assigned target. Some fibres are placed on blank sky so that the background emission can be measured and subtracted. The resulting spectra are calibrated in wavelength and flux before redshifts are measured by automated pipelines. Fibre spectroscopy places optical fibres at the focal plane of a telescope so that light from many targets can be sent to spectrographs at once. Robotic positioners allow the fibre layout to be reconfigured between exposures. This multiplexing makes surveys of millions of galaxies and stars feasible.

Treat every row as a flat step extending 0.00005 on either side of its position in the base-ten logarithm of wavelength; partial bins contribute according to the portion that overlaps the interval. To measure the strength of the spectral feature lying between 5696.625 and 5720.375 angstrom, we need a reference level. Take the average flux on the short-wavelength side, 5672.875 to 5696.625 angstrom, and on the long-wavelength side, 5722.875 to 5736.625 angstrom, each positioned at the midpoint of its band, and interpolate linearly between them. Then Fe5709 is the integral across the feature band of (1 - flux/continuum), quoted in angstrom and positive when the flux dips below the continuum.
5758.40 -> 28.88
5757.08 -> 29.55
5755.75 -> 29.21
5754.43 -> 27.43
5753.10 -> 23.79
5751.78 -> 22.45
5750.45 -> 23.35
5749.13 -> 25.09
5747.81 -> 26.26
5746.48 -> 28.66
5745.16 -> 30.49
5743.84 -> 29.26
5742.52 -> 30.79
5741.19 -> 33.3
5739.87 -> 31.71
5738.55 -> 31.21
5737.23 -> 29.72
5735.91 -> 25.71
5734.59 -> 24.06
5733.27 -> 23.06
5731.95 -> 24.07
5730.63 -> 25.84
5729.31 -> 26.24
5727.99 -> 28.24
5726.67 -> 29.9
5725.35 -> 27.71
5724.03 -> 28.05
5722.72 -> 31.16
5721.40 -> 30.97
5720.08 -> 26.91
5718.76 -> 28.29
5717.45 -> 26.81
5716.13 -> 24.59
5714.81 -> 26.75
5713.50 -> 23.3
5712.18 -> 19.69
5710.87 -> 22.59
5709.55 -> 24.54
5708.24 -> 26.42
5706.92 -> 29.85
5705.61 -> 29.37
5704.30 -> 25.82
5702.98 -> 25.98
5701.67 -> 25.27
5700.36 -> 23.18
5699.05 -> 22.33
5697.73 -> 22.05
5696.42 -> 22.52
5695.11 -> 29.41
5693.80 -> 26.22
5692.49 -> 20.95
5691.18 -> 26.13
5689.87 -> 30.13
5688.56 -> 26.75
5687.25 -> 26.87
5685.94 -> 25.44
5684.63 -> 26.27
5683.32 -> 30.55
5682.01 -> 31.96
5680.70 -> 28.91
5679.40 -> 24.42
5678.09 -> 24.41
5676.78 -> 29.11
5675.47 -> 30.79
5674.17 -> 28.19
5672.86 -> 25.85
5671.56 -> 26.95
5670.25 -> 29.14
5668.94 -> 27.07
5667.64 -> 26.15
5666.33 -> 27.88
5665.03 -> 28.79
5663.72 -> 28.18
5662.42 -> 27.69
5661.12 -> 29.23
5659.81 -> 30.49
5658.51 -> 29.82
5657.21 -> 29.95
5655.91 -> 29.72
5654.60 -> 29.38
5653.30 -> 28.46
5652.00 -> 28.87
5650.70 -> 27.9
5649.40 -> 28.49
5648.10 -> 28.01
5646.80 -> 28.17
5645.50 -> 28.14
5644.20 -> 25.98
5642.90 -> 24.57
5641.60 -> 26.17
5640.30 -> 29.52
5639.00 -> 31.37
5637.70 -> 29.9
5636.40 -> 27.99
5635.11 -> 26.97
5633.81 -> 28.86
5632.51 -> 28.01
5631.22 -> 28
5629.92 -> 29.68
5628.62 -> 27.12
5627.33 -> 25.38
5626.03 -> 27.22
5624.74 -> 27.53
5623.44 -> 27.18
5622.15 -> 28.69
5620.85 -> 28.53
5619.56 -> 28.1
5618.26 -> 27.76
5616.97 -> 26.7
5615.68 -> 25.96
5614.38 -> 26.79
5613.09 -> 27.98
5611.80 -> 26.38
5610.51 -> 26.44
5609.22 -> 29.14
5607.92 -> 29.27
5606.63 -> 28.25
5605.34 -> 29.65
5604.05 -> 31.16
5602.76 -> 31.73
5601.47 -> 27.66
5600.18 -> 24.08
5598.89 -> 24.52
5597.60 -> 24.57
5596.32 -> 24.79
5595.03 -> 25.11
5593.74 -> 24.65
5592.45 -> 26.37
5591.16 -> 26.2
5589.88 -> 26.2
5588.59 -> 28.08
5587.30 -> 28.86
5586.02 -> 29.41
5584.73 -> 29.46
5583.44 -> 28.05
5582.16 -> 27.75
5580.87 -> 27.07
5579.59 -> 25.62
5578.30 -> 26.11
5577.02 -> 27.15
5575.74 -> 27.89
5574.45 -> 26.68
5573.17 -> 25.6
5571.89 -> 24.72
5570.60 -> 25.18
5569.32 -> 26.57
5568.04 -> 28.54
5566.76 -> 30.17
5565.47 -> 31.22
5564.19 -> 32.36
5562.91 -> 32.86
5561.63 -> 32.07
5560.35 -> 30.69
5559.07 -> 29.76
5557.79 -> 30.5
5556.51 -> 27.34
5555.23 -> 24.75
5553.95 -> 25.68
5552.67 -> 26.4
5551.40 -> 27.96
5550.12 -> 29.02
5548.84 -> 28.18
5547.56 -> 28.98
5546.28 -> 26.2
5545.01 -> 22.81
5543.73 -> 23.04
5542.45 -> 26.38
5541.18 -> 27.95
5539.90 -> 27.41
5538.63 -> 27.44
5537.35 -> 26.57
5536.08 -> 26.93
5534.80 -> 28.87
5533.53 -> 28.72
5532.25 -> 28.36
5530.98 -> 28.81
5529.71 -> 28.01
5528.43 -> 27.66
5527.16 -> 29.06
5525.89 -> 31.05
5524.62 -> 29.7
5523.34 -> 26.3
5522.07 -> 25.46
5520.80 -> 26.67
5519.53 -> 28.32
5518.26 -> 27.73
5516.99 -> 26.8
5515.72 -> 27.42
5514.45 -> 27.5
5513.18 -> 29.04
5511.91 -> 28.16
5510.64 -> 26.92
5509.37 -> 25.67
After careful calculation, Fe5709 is 1.5 angstrom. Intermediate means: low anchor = 27.2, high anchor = 26.5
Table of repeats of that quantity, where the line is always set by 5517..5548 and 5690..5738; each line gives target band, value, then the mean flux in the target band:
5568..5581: 0.4 angstrom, 26.4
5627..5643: -0.9 angstrom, 28.1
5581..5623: -0.9 angstrom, 27.4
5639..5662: -1.7 angstrom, 28.5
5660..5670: -0.6 angstrom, 28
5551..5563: -0.6 angstrom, 28.6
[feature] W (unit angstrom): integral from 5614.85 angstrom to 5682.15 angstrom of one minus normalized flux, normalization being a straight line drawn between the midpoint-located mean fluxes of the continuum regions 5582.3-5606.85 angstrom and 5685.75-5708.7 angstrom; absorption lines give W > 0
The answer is -3.8 angstrom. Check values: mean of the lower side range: 27.3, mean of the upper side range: 25.8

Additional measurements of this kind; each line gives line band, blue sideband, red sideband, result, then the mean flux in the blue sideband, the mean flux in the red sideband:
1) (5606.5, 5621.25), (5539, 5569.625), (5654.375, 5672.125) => 0.4 angstrom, 28.2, 28.6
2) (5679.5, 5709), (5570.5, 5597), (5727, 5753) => 0.8 angstrom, 26.7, 27.3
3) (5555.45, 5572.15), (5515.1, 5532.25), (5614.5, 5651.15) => -0.9 angstrom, 27.9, 27.8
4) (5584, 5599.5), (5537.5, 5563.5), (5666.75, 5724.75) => 0.5 angstrom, 27.7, 26.6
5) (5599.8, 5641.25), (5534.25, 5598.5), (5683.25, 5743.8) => -1.5 angstrom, 27.4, 26.7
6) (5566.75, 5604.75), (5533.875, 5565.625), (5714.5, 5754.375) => 1.3 angstrom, 28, 27.5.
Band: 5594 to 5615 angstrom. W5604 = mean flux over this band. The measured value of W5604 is 27.3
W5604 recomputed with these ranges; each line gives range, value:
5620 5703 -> 27.5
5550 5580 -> 28.1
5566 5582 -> 26.8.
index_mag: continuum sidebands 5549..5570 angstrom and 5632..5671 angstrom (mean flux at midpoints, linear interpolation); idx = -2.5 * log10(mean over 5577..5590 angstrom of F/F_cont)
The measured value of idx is 0.05 mag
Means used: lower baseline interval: 29.1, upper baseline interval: 28.4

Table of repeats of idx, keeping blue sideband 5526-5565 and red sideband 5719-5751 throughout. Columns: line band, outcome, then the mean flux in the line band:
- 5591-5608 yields 0.04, 27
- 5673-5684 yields -0.01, 28.4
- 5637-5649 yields 0.00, 28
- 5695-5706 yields 0.13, 24.8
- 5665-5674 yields 0.03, 27.3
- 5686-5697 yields 0.08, 26.1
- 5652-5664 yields -0.05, 29.2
